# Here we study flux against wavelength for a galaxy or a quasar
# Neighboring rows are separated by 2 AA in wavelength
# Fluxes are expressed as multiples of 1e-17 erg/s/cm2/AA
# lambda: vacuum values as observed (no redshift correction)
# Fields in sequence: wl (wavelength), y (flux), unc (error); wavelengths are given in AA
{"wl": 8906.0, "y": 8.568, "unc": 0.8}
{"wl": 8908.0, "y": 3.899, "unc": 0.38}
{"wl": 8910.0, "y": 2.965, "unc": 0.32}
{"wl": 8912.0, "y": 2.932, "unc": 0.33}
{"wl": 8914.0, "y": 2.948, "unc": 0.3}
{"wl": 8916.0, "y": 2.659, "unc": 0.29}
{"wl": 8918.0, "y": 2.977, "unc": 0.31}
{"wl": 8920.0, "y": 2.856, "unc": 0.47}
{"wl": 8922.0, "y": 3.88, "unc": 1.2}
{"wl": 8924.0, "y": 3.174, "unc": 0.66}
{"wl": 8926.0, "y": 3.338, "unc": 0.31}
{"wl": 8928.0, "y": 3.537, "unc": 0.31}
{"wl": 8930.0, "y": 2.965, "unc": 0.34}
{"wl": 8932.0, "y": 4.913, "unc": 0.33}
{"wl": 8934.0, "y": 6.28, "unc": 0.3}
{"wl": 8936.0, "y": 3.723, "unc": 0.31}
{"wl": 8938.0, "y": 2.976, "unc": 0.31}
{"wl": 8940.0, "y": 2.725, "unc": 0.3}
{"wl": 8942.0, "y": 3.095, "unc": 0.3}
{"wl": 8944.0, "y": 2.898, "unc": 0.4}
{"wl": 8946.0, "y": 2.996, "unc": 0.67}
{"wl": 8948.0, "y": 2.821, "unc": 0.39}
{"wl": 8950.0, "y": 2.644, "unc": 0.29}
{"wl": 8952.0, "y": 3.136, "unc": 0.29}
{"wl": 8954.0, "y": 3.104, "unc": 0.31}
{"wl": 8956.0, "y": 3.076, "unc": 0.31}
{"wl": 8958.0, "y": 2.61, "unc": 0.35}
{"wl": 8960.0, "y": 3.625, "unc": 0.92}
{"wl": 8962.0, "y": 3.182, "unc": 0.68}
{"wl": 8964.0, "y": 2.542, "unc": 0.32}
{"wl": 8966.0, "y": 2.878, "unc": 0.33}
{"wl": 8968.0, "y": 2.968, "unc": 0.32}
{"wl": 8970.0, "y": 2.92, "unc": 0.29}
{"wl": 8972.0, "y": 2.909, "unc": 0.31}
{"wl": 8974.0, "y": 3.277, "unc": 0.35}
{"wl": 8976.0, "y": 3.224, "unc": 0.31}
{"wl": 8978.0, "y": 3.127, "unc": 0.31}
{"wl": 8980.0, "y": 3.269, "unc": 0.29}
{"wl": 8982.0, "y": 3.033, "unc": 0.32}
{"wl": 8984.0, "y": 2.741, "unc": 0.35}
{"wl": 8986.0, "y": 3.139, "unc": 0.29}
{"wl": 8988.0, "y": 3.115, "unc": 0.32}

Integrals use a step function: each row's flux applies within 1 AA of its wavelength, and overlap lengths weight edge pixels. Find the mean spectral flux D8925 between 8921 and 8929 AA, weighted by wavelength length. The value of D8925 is 3.48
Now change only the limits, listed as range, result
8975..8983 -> 3.16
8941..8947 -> 3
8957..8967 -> 2.97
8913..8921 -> 2.86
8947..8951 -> 2.73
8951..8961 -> 3.11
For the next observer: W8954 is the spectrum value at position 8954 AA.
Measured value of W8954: 3.104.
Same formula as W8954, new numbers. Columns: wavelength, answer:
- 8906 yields 8.568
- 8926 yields 3.338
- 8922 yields 3.88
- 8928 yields 3.537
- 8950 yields 2.644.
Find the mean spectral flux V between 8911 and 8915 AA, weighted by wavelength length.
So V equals 2.94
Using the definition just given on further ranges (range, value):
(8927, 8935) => 4.42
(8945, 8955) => 2.94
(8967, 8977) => 3.06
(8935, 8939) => 3.35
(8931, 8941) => 4.12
